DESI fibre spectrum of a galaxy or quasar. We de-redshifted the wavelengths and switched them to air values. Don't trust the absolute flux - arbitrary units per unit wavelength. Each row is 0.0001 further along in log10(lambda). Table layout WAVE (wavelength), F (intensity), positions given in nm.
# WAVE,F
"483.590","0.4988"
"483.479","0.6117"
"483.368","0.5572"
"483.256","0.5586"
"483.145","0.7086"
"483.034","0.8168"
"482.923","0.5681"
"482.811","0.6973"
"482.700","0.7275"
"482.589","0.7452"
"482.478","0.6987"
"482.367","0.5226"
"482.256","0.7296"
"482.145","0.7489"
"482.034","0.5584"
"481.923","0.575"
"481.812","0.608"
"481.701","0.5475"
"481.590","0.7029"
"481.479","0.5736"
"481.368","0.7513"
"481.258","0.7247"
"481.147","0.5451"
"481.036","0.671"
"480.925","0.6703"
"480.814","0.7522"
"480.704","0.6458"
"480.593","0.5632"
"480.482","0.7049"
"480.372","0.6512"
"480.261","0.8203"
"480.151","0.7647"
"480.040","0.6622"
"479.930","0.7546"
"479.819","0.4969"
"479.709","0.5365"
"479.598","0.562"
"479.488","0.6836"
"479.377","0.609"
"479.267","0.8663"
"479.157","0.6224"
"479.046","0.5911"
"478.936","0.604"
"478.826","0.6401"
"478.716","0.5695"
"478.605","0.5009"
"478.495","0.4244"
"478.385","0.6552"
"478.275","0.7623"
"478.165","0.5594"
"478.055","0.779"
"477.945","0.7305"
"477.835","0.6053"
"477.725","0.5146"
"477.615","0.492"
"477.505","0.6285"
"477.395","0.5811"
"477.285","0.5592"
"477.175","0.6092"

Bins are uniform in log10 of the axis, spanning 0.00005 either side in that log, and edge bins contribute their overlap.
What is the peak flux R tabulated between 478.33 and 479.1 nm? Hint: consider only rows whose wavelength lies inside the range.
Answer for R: 0.6552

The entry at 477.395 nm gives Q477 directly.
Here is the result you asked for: 0.5811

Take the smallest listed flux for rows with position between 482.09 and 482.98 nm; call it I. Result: 0.5226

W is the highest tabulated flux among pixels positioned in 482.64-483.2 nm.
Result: 0.8168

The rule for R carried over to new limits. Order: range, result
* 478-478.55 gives 0.779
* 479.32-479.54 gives 0.6836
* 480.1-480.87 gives 0.8203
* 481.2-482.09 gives 0.7513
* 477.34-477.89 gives 0.6285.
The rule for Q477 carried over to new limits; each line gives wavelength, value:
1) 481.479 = 0.5736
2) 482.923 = 0.5681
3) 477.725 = 0.5146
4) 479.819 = 0.4969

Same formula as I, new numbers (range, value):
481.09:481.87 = 0.5451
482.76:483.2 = 0.5681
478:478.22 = 0.5594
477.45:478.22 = 0.492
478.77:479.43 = 0.5911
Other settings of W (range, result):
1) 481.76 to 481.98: 0.608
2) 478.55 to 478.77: 0.5695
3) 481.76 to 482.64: 0.7489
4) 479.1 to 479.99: 0.8663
